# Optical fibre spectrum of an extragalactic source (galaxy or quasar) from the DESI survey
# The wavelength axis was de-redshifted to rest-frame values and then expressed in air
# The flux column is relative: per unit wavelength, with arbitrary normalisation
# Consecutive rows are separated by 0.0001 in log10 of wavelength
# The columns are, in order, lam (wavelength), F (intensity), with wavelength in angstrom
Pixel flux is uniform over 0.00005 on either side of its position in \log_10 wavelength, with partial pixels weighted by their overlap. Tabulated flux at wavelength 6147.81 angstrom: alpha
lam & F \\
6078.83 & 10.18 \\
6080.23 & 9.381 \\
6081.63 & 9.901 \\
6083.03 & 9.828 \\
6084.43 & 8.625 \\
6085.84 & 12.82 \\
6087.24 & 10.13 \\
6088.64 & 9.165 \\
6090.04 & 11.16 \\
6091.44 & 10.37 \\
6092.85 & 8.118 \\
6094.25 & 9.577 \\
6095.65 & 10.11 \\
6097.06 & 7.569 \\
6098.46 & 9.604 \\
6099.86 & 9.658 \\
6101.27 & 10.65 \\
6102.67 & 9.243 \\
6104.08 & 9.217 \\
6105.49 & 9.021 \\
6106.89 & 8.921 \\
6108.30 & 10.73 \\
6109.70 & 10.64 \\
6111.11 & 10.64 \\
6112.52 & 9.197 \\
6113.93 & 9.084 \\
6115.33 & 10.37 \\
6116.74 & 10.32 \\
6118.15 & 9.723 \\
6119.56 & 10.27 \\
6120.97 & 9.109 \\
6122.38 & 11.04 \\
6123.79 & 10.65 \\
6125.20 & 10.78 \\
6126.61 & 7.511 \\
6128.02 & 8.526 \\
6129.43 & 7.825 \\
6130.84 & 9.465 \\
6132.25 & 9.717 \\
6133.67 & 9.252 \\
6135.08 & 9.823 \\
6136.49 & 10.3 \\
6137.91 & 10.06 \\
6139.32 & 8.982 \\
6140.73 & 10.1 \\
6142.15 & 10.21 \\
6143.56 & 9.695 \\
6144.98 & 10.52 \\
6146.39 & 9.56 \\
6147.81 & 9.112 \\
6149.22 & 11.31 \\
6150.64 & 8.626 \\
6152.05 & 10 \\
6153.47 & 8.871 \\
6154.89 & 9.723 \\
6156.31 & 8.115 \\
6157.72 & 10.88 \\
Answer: 9.112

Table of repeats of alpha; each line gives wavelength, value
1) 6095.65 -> 10.11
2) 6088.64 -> 9.165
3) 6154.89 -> 9.723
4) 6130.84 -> 9.465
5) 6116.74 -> 10.32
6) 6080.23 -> 9.381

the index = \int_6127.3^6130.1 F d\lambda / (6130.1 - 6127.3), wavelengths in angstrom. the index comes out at 8.18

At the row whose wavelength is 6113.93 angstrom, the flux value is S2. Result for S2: 9.084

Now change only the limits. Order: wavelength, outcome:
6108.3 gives 10.73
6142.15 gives 10.21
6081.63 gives 9.901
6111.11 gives 10.64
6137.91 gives 10.06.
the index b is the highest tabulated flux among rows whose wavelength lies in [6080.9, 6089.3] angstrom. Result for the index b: 12.82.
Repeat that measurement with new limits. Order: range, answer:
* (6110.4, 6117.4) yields 10.64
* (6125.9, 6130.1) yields 8.526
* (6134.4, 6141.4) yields 10.3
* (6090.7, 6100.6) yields 10.37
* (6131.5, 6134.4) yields 9.717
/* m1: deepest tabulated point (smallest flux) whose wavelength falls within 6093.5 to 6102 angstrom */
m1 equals 7.569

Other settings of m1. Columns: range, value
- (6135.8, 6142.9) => 8.982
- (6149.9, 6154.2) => 8.626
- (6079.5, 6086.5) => 8.625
